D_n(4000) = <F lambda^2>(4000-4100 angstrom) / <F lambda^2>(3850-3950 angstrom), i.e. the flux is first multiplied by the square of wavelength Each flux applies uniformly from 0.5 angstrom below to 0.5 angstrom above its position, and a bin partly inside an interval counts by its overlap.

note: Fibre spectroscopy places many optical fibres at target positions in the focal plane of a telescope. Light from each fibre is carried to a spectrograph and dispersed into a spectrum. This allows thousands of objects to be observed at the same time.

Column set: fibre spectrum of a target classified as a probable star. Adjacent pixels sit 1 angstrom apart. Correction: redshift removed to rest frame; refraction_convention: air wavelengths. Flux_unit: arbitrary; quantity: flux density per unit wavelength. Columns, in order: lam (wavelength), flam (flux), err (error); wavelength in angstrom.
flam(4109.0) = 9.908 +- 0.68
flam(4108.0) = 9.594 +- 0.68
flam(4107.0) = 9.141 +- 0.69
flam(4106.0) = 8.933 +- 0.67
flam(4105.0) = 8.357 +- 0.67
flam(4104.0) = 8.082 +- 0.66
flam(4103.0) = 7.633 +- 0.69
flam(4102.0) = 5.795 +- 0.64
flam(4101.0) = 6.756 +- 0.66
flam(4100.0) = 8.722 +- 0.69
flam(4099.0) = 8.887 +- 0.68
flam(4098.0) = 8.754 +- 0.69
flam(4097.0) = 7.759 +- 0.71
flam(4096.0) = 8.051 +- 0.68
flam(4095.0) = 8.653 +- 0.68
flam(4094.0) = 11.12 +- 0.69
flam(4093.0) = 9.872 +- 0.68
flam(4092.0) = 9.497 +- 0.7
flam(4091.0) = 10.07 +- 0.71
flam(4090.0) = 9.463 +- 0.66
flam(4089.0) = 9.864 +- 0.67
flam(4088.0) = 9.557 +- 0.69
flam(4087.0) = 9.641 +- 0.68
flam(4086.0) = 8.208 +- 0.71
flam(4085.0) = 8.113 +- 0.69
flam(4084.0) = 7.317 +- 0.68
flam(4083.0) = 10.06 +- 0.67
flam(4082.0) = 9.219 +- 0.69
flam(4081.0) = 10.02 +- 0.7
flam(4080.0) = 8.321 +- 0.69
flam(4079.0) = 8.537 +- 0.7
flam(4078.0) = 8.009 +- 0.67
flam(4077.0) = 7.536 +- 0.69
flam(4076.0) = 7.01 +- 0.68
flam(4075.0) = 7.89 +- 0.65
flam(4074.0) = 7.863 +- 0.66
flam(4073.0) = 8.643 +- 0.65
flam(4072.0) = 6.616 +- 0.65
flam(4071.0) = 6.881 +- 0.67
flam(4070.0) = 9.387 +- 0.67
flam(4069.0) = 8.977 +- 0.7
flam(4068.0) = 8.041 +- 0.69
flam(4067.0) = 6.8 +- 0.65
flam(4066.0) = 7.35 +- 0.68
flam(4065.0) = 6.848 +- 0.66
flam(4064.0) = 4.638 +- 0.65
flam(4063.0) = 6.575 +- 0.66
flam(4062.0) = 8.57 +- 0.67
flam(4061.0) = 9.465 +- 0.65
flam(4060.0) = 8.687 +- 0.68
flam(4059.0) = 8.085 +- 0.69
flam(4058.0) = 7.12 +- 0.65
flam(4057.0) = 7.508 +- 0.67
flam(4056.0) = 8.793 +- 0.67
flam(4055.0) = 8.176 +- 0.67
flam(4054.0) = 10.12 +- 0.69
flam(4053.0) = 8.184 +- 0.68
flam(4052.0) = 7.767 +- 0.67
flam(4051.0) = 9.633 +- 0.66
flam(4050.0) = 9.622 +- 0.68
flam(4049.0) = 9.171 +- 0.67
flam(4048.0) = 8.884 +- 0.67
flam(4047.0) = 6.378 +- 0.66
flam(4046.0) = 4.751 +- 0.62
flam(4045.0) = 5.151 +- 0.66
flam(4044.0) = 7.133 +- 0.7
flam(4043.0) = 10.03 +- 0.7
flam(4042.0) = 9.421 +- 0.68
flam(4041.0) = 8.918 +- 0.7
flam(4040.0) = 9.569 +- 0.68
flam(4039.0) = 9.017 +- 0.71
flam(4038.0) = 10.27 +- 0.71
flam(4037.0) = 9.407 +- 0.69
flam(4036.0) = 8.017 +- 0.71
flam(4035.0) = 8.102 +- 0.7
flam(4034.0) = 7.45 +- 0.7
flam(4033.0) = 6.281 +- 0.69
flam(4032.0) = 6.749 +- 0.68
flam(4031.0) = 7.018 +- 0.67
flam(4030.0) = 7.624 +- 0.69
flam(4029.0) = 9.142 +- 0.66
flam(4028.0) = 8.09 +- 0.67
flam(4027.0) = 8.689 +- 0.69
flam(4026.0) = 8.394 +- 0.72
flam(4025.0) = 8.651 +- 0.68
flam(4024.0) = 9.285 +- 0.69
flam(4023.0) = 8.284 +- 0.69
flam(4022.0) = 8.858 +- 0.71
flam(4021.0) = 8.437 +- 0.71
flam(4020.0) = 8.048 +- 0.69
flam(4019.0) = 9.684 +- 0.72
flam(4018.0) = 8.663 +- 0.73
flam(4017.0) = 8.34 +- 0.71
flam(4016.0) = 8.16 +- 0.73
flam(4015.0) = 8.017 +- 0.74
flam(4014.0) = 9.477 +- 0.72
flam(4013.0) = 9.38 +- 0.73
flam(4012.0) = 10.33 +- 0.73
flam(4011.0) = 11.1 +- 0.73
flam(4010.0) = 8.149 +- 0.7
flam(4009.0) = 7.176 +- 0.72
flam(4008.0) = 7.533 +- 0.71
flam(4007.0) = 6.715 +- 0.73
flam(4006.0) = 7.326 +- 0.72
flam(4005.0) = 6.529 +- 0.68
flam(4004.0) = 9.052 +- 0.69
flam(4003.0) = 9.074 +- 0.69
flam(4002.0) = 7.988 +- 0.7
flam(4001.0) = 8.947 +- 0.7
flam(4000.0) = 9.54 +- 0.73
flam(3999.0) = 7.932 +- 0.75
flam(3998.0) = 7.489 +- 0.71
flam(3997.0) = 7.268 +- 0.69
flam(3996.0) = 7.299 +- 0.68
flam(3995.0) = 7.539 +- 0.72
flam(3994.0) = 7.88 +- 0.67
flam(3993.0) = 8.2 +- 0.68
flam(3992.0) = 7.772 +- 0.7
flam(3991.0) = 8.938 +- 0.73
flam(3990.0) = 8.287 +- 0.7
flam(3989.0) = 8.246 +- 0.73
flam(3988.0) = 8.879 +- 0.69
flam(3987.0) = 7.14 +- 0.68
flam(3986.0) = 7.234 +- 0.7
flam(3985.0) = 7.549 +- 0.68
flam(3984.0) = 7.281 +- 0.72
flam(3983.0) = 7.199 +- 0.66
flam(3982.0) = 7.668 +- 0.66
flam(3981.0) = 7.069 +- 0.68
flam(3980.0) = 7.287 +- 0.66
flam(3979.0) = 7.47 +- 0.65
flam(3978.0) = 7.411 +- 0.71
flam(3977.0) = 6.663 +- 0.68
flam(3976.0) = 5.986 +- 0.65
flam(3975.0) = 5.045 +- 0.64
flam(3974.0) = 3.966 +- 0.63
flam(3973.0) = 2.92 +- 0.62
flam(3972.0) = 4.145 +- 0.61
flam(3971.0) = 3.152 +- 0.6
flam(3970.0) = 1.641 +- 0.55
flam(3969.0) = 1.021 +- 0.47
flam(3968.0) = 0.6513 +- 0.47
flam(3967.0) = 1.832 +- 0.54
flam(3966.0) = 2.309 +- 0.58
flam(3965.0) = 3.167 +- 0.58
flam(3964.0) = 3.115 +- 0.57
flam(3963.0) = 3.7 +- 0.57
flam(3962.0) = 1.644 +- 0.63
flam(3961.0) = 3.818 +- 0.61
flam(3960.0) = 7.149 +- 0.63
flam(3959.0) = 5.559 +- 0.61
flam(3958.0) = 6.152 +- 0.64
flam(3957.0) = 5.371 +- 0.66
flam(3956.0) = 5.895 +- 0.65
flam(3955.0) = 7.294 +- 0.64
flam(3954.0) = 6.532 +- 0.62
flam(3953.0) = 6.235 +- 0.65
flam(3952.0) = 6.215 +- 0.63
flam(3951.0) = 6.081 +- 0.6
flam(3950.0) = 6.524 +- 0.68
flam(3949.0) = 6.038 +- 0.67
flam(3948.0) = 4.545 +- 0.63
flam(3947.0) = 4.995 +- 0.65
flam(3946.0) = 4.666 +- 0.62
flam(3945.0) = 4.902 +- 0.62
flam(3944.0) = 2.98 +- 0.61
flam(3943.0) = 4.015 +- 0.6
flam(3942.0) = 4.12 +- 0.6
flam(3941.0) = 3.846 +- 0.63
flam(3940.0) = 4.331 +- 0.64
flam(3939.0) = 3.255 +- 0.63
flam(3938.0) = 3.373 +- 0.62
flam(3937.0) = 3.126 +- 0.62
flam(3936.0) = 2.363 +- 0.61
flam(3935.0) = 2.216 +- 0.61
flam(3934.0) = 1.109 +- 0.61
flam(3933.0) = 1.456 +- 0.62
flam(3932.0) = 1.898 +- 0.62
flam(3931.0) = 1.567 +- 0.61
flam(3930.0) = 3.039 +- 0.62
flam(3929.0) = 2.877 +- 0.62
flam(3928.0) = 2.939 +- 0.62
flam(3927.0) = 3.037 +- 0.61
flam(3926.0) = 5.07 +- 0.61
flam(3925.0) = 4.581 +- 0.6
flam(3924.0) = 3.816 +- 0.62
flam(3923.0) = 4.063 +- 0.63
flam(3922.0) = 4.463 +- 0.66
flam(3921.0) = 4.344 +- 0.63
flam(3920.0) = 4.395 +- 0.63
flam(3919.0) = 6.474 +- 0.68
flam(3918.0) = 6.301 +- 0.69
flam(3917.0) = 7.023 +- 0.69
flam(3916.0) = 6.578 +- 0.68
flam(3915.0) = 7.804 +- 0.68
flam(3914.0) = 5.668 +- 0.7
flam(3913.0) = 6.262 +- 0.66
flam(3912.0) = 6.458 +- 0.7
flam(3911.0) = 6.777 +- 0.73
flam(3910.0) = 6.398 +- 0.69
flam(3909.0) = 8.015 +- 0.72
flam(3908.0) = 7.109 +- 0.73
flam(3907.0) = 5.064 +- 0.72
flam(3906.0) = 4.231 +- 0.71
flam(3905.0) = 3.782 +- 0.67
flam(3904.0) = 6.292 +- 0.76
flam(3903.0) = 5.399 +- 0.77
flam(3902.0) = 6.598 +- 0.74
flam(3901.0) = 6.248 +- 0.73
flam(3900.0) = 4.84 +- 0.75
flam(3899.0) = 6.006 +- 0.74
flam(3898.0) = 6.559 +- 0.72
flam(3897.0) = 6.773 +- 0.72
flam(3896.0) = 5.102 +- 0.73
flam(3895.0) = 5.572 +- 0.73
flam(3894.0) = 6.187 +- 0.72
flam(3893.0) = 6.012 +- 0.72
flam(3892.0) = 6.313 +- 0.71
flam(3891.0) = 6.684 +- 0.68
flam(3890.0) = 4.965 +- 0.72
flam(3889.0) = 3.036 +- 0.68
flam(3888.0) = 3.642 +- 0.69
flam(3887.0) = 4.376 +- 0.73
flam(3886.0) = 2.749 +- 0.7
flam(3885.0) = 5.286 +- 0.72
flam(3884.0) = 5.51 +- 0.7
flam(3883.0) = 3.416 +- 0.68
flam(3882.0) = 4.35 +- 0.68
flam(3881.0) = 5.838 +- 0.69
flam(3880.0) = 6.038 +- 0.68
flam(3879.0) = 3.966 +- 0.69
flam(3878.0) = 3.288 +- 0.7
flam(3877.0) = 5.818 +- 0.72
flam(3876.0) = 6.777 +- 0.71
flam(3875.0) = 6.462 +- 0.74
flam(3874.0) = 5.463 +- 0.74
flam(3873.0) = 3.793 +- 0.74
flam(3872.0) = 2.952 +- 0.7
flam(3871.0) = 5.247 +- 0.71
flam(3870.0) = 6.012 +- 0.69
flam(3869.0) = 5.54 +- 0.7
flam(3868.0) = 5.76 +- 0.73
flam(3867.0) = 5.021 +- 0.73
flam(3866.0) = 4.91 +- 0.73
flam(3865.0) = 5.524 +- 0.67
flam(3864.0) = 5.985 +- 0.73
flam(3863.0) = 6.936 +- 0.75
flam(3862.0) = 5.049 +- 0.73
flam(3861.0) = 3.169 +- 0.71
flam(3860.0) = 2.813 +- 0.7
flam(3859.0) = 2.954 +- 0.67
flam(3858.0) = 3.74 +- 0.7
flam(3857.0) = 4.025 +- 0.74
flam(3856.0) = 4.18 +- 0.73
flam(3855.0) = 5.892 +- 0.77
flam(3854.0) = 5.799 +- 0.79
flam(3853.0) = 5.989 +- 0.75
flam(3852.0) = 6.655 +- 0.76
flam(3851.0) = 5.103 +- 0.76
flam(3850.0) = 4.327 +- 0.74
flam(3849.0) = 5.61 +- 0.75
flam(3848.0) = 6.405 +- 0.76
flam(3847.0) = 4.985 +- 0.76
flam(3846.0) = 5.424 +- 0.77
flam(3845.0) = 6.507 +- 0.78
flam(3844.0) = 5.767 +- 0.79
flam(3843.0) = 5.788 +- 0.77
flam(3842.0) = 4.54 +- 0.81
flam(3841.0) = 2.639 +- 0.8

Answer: 1.86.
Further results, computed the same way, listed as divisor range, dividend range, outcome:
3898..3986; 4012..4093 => 1.82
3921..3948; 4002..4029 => 2.59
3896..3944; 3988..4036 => 1.84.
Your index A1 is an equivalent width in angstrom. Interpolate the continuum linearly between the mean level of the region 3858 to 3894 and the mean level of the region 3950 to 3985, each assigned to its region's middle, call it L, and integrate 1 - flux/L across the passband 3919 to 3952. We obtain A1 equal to 7.6 angstrom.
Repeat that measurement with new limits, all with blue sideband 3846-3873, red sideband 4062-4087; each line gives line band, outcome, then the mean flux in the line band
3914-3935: 6.2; 4.13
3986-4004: -3.4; 8.14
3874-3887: 0.8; 4.96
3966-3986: 4.8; 5.04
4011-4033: -4.1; 8.55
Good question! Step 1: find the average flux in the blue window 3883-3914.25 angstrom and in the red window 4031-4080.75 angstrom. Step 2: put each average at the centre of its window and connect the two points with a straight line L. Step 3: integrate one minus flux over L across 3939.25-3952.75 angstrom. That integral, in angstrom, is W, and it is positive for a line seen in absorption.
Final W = 3.1 angstrom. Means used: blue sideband 5.57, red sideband 8.01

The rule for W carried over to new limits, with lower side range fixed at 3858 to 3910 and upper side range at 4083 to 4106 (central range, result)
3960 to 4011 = 4.8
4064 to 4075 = 0.9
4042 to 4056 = -0.4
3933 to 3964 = 8.7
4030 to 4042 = -0.9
